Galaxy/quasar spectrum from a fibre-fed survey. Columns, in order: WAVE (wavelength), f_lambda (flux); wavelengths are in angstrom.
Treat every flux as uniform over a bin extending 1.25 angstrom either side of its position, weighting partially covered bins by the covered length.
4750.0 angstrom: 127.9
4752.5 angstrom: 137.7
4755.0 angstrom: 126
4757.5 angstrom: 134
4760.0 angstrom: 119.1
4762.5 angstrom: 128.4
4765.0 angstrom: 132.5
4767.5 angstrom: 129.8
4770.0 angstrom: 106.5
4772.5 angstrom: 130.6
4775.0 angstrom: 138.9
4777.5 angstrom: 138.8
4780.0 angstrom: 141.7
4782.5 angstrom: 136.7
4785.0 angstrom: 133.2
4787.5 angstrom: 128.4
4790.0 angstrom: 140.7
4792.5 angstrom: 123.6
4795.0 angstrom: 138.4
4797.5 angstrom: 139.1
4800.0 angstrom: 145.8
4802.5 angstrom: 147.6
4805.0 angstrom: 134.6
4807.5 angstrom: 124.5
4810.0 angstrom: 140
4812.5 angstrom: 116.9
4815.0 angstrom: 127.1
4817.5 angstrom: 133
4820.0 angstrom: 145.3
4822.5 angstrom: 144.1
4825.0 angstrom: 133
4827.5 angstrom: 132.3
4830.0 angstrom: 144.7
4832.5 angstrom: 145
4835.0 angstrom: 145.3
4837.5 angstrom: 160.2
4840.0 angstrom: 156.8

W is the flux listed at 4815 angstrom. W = 127.1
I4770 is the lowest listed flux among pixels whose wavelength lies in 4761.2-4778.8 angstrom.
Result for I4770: 106.5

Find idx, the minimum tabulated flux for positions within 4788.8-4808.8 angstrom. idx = 123.6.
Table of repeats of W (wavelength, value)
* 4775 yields 138.9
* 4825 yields 133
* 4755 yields 126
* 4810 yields 140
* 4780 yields 141.7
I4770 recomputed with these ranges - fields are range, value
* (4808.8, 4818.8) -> 116.9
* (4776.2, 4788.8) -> 128.4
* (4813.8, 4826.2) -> 127.1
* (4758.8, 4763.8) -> 119.1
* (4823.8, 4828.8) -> 132.3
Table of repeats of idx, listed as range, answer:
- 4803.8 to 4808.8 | 124.5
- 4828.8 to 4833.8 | 144.7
